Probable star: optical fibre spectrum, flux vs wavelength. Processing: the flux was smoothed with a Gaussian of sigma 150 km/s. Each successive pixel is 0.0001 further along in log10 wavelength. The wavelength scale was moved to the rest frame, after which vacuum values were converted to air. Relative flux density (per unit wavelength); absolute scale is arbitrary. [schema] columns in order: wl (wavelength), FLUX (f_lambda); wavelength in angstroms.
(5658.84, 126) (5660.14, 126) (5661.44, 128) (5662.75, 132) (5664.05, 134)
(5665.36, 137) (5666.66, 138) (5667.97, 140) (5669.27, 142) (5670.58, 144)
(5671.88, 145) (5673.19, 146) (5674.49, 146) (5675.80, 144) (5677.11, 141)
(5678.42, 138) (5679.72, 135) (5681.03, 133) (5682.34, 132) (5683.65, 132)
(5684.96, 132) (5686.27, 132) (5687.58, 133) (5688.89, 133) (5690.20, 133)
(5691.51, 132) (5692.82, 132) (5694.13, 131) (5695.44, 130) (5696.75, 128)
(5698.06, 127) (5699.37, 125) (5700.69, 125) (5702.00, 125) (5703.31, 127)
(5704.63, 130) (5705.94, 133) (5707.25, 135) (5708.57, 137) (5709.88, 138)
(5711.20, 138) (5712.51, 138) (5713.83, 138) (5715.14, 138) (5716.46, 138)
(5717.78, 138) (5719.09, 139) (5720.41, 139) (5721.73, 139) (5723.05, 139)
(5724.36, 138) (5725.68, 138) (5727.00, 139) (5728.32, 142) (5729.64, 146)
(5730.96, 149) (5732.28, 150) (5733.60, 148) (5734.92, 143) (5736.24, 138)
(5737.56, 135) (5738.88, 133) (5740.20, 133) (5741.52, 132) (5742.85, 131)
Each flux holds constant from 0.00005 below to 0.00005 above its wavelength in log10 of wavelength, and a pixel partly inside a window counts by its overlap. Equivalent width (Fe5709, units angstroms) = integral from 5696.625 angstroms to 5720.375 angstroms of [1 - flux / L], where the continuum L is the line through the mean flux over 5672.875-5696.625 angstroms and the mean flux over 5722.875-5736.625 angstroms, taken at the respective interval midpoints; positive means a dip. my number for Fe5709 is 1.0 angstroms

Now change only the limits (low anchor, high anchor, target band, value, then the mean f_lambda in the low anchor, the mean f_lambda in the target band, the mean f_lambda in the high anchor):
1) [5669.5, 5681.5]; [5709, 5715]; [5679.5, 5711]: 1.9 angstroms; 141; 131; 138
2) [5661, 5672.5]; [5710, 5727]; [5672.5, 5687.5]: 0.1 angstroms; 138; 137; 138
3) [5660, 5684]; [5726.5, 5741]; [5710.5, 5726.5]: 0.3 angstroms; 138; 138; 141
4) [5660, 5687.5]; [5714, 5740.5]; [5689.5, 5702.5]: 0.9 angstroms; 137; 129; 140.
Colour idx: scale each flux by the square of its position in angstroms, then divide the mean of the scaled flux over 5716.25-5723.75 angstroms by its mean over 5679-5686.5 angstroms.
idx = 1.06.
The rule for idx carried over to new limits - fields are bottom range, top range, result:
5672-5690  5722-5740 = 1.05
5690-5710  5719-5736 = 1.10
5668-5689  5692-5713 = 0.96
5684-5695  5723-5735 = 1.10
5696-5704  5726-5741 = 1.13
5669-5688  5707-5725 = 1.01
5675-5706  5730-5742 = 1.08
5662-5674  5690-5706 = 0.93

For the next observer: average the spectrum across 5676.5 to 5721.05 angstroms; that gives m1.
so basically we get 133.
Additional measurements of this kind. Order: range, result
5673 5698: 135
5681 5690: 132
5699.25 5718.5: 134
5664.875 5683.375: 140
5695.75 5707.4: 128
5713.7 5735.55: 141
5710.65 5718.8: 138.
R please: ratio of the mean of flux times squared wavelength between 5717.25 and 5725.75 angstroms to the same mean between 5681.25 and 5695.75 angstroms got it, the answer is 1.06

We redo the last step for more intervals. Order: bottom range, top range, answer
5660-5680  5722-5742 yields 1.03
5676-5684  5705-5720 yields 1.02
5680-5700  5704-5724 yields 1.06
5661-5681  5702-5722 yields 0.99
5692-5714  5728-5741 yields 1.09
